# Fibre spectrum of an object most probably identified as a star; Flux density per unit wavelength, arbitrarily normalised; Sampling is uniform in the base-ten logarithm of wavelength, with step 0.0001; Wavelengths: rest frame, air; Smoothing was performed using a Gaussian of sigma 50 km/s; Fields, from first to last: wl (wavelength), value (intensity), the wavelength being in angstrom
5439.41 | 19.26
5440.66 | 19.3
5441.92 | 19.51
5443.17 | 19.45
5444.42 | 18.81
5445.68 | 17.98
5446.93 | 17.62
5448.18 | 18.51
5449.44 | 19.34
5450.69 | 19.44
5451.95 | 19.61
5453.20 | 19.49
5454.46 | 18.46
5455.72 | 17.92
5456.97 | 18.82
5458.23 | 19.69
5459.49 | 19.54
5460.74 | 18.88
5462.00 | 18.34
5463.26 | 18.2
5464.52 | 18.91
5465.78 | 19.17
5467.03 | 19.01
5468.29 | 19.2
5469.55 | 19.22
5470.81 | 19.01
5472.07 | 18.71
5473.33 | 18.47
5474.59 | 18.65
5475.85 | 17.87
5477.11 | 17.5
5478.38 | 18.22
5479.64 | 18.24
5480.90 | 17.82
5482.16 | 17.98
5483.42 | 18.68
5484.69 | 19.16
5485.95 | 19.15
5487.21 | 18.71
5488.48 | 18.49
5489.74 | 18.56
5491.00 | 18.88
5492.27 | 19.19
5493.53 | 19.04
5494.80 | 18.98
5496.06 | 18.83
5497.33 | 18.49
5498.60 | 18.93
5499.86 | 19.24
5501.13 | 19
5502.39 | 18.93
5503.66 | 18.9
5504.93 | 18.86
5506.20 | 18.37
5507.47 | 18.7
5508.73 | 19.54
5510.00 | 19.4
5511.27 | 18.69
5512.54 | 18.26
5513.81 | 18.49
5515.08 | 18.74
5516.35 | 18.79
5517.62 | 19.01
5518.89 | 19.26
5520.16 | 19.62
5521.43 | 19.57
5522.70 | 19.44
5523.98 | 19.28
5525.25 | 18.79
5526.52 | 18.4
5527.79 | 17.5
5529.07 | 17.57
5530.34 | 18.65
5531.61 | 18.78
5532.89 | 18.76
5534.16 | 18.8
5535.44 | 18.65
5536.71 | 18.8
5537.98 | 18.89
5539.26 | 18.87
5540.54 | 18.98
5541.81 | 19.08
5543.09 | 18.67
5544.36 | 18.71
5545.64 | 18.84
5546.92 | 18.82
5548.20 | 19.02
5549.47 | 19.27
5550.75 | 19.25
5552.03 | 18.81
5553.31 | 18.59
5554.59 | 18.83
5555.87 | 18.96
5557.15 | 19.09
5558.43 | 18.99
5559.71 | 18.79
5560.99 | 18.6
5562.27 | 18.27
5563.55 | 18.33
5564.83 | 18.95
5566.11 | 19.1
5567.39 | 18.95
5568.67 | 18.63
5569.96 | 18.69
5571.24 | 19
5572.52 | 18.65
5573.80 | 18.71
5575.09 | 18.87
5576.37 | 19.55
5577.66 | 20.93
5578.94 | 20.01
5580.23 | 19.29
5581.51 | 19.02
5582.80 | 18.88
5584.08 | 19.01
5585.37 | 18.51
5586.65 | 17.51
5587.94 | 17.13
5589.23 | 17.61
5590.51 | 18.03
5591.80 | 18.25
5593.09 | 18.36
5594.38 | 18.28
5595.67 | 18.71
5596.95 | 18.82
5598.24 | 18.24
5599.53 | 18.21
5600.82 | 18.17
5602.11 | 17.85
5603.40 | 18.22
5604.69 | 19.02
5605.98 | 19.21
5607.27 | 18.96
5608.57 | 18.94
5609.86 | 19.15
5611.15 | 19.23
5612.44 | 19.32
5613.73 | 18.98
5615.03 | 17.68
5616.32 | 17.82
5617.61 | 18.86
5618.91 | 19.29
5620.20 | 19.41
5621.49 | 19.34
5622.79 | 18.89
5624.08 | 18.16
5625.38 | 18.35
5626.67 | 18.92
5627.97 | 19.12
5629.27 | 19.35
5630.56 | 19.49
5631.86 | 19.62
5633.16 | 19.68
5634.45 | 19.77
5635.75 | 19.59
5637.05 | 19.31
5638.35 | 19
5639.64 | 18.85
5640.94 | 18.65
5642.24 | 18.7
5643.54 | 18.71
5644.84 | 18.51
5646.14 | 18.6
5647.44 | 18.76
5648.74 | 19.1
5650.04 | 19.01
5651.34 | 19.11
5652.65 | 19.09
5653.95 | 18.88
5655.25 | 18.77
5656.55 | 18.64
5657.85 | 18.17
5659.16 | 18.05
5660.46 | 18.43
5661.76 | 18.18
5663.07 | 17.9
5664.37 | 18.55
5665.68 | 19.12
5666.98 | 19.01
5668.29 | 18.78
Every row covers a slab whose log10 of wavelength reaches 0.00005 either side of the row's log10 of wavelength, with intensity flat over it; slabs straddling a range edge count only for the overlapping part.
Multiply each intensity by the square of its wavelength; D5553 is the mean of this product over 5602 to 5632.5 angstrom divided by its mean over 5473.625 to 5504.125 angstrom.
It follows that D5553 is 1.1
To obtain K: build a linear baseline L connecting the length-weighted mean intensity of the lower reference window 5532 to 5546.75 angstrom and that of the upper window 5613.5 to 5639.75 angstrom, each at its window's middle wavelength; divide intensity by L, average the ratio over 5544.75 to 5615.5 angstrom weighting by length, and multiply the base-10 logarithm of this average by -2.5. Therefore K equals 0.01 mag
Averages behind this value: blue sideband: 18.8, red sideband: 19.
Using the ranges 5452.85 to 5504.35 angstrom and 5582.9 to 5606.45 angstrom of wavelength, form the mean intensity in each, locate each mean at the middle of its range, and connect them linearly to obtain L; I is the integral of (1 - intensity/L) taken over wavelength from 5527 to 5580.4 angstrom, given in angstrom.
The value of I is -1.2 angstrom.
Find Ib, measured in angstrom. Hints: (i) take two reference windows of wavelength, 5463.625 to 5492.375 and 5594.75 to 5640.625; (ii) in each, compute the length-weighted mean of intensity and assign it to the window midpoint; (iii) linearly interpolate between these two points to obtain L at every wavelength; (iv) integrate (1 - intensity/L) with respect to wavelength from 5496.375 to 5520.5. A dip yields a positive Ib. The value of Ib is -0.3 angstrom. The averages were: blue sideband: 18.6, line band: 18.9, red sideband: 18.9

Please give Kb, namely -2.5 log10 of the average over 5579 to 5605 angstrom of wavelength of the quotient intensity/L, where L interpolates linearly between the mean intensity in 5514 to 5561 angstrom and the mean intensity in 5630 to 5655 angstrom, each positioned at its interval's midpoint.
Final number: 0.03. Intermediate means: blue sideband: 18.8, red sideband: 19.1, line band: 18.4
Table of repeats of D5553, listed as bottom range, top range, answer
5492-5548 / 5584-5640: 1.03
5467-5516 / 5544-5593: 1.03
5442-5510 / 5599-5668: 1.06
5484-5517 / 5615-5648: 1.05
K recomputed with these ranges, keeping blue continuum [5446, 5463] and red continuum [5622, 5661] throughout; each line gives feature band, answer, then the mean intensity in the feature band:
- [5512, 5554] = 0.00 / 18.8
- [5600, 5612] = 0.01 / 18.7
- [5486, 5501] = 0.00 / 18.9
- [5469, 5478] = 0.02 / 18.5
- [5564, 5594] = 0.01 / 18.8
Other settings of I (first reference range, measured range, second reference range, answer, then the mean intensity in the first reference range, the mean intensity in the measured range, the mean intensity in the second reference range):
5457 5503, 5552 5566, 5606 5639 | 0.1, 18.7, 18.8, 19.1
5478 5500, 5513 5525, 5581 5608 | -0.3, 18.7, 19.1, 18.4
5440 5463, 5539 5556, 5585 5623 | -0.2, 18.9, 18.9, 18.5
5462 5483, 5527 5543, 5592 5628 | 0.0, 18.5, 18.6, 18.7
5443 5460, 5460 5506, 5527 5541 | 0.1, 18.9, 18.7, 18.6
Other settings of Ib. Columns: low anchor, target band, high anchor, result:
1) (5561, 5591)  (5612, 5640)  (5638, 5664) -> -0.5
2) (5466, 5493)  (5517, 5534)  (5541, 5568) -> 0.0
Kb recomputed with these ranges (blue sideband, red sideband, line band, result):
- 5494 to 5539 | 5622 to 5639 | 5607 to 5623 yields 0.01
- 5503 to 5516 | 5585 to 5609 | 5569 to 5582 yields -0.05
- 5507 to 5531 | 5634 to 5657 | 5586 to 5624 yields 0.02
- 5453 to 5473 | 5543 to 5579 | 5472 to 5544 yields 0.01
